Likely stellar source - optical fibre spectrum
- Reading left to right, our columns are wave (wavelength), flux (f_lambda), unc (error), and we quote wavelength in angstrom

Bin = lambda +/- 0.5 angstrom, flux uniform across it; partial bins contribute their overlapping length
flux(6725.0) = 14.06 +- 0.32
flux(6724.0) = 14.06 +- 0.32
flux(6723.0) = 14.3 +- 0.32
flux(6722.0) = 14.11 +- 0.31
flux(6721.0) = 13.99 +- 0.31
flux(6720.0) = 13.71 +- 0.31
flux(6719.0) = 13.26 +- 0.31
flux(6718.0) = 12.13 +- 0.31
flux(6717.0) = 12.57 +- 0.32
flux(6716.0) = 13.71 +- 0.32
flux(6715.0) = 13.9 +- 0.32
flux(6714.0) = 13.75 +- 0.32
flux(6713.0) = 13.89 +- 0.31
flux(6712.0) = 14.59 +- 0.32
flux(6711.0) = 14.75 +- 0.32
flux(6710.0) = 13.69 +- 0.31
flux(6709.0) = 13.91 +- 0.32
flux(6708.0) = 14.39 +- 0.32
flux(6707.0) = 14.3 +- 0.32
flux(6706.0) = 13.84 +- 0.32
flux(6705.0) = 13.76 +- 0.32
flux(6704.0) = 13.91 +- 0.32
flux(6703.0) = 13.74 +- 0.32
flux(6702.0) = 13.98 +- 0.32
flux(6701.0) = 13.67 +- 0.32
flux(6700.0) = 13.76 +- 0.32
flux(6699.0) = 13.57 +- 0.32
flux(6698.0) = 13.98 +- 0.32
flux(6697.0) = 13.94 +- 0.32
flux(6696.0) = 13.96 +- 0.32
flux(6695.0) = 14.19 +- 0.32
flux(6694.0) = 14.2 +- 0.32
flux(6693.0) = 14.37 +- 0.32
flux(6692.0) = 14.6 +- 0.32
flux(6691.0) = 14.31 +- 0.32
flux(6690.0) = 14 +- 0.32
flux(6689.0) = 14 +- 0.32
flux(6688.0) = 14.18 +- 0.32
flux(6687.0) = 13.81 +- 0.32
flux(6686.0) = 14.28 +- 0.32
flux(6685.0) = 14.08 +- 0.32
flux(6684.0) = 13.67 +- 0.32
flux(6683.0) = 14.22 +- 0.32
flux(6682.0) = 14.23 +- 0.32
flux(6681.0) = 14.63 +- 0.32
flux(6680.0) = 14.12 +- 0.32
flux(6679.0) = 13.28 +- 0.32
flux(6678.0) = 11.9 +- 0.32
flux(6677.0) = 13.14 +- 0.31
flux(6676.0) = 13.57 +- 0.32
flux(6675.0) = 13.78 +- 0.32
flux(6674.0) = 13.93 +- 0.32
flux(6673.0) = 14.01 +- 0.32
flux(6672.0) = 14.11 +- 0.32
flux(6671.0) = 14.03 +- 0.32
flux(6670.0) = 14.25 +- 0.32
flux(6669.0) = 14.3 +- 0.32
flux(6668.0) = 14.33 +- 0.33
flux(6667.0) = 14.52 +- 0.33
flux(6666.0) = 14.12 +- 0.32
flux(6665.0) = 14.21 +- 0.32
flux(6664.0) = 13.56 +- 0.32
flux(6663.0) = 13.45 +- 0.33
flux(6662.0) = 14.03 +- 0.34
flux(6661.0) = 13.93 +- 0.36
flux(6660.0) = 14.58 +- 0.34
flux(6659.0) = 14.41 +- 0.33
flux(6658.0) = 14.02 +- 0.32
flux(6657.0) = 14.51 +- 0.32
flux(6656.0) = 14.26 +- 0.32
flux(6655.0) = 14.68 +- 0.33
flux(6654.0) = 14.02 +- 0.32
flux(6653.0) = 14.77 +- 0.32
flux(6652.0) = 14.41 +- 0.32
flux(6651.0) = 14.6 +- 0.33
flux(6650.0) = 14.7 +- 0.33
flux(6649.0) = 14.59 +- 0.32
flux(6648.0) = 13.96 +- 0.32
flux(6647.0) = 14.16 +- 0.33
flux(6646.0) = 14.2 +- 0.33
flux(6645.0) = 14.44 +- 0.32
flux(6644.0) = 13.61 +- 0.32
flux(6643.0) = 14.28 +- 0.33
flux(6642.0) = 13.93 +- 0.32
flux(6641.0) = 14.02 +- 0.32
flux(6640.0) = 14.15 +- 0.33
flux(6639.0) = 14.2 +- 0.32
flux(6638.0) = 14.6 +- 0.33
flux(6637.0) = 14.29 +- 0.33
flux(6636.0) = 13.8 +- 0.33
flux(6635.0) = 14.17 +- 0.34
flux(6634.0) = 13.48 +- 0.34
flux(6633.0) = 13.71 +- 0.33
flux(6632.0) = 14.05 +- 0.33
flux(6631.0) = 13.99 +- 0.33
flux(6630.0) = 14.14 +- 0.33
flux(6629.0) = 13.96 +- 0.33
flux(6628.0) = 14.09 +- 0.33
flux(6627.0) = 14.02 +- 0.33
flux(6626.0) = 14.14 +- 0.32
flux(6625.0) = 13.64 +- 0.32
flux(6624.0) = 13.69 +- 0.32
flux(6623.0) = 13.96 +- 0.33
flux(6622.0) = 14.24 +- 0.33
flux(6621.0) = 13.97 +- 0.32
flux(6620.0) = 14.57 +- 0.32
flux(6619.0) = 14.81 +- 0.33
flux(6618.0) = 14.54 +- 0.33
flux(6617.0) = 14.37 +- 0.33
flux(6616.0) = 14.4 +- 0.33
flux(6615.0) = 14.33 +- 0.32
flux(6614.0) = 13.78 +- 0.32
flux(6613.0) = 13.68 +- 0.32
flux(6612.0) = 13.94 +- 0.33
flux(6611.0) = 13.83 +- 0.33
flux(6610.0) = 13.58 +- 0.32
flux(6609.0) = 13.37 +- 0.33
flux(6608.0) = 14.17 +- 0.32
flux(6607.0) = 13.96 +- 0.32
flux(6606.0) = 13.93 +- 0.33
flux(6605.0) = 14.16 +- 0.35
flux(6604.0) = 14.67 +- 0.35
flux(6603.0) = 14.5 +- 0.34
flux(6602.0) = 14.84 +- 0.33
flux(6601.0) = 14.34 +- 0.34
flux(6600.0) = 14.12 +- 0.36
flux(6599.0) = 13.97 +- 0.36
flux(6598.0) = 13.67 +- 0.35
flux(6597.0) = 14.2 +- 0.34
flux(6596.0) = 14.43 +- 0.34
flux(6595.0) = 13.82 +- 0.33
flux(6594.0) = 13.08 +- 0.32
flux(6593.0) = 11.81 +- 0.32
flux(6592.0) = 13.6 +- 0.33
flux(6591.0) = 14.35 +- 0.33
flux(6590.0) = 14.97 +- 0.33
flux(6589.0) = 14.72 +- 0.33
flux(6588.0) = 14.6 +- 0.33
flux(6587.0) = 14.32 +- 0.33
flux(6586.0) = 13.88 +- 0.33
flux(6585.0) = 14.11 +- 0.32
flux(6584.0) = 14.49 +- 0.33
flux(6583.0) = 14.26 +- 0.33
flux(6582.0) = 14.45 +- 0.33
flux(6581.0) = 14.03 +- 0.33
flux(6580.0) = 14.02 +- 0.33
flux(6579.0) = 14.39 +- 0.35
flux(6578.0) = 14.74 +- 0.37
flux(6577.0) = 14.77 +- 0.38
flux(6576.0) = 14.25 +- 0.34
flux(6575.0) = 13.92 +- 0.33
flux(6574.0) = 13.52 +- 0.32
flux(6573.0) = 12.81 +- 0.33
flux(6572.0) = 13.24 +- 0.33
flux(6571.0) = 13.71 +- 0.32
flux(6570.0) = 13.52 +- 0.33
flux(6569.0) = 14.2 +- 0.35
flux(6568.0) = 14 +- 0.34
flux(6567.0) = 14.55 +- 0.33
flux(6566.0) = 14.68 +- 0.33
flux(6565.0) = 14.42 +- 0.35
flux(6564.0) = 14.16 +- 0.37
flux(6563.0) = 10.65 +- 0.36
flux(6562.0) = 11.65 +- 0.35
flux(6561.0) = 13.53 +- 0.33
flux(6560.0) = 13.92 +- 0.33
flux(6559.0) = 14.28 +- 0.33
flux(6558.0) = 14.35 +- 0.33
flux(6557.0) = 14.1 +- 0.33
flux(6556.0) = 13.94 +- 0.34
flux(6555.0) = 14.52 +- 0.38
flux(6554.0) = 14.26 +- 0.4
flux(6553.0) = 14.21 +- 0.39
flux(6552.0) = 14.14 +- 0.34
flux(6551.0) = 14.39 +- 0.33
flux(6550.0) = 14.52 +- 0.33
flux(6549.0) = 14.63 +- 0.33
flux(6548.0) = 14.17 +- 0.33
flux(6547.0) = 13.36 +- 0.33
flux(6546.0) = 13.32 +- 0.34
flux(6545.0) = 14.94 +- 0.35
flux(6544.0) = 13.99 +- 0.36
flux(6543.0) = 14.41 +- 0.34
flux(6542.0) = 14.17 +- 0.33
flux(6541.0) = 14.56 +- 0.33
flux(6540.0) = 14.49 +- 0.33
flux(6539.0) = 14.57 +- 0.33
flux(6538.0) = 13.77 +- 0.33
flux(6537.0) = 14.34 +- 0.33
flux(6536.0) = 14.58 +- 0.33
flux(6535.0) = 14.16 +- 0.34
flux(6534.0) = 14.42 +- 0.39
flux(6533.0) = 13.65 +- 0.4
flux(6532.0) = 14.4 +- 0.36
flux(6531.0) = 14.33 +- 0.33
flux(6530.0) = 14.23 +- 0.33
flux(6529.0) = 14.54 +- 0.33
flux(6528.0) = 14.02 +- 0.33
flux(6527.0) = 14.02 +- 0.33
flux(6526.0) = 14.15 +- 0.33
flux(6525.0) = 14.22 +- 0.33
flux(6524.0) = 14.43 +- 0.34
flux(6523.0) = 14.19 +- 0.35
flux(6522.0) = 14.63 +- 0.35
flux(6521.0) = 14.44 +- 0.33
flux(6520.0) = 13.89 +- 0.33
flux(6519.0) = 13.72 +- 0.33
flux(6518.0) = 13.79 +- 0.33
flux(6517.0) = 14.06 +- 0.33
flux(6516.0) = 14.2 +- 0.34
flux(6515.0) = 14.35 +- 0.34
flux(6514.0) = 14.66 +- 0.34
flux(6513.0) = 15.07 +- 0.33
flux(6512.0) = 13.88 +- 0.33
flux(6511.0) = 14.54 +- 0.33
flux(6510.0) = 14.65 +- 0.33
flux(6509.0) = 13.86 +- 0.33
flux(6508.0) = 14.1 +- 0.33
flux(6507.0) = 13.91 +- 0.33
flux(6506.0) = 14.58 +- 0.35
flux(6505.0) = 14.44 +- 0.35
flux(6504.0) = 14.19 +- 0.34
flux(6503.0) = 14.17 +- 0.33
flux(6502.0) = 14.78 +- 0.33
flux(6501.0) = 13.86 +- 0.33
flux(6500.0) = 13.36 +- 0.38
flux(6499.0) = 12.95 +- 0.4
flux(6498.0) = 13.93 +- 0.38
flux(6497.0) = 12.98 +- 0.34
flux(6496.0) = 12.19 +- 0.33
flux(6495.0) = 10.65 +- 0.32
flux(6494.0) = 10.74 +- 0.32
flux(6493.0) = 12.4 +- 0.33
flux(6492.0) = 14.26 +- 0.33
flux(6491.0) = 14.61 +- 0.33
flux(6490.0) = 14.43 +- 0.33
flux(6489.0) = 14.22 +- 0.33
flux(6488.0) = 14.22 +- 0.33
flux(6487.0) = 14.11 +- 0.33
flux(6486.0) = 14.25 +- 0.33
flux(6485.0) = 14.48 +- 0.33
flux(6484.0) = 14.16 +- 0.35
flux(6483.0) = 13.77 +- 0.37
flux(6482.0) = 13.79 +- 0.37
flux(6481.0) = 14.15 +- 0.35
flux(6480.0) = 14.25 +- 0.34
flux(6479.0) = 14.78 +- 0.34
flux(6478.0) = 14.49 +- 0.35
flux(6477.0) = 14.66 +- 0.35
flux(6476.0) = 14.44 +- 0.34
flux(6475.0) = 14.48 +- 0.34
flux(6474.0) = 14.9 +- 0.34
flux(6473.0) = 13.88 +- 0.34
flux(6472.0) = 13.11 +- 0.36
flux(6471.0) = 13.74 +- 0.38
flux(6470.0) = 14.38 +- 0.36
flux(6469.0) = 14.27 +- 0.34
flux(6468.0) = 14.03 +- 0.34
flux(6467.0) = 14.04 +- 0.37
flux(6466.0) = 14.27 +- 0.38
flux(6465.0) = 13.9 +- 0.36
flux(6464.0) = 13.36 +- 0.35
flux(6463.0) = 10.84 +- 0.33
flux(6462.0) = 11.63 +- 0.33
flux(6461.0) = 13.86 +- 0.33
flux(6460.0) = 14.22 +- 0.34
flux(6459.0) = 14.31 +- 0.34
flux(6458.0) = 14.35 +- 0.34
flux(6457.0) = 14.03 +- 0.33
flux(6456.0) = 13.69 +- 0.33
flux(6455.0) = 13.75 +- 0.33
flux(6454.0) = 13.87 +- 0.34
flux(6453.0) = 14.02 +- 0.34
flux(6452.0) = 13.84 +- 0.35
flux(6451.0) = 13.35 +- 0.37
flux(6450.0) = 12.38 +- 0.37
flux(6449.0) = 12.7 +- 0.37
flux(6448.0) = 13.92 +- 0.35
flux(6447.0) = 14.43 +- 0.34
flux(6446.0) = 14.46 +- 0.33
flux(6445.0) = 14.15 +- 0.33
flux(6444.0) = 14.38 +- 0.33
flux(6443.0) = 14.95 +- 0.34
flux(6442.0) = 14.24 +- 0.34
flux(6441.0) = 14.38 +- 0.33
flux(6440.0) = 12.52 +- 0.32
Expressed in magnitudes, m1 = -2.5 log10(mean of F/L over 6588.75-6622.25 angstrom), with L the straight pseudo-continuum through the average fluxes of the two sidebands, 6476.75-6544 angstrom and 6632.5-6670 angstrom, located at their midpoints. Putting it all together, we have 0.01 mag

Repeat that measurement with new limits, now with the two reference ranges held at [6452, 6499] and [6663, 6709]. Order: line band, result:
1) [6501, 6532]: -0.04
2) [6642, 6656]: -0.03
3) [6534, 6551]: -0.03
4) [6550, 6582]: -0.01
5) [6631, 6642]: -0.01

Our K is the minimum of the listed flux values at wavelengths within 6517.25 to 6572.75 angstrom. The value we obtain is 10.65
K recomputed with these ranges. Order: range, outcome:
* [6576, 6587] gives 13.88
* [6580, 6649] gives 11.81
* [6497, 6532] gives 12.95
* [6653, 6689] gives 11.9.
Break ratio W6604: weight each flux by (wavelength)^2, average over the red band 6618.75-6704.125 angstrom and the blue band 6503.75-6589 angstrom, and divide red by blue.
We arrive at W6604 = 1.0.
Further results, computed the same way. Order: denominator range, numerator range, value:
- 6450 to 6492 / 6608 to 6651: 1.06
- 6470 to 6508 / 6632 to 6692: 1.07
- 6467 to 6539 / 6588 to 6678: 1.04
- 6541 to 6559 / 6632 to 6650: 1.02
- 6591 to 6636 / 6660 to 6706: 1.02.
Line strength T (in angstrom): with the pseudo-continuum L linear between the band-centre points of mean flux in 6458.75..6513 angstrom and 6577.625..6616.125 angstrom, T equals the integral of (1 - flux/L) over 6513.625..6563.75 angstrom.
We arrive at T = -0.5 angstrom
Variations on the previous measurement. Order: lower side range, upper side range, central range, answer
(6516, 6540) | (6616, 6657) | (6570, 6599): 0.4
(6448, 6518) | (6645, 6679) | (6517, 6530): -0.3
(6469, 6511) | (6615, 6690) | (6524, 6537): -0.3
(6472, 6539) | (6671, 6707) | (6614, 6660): -0.8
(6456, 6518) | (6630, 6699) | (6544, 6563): 0.0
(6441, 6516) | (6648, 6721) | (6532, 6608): -0.7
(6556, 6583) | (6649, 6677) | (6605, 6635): 0.0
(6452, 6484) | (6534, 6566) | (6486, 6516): 0.3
